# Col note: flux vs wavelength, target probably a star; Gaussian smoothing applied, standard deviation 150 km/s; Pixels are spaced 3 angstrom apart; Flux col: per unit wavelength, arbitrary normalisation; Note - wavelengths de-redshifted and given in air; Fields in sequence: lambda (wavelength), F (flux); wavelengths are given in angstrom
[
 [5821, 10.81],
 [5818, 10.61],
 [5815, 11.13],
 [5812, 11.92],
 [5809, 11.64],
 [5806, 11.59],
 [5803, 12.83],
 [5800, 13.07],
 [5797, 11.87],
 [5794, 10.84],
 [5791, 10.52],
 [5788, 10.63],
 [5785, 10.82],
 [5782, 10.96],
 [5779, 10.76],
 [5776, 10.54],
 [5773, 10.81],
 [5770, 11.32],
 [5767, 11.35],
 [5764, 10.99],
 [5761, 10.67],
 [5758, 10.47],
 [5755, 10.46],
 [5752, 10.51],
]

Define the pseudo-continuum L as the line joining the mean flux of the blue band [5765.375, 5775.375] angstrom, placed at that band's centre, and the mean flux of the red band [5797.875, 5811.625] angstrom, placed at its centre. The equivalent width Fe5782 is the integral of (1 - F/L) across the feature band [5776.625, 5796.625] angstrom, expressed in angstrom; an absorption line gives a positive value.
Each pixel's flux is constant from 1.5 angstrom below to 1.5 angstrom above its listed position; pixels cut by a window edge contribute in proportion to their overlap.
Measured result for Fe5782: 1.4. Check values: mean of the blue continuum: 11.1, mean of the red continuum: 12.2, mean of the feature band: 10.8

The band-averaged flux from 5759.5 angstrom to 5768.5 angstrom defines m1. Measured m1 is 11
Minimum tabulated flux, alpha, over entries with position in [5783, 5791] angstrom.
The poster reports 10.52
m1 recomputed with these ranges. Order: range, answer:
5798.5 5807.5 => 12.5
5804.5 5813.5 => 11.7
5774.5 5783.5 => 10.8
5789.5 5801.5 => 11.6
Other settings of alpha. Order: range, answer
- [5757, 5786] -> 10.47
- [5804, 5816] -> 11.13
